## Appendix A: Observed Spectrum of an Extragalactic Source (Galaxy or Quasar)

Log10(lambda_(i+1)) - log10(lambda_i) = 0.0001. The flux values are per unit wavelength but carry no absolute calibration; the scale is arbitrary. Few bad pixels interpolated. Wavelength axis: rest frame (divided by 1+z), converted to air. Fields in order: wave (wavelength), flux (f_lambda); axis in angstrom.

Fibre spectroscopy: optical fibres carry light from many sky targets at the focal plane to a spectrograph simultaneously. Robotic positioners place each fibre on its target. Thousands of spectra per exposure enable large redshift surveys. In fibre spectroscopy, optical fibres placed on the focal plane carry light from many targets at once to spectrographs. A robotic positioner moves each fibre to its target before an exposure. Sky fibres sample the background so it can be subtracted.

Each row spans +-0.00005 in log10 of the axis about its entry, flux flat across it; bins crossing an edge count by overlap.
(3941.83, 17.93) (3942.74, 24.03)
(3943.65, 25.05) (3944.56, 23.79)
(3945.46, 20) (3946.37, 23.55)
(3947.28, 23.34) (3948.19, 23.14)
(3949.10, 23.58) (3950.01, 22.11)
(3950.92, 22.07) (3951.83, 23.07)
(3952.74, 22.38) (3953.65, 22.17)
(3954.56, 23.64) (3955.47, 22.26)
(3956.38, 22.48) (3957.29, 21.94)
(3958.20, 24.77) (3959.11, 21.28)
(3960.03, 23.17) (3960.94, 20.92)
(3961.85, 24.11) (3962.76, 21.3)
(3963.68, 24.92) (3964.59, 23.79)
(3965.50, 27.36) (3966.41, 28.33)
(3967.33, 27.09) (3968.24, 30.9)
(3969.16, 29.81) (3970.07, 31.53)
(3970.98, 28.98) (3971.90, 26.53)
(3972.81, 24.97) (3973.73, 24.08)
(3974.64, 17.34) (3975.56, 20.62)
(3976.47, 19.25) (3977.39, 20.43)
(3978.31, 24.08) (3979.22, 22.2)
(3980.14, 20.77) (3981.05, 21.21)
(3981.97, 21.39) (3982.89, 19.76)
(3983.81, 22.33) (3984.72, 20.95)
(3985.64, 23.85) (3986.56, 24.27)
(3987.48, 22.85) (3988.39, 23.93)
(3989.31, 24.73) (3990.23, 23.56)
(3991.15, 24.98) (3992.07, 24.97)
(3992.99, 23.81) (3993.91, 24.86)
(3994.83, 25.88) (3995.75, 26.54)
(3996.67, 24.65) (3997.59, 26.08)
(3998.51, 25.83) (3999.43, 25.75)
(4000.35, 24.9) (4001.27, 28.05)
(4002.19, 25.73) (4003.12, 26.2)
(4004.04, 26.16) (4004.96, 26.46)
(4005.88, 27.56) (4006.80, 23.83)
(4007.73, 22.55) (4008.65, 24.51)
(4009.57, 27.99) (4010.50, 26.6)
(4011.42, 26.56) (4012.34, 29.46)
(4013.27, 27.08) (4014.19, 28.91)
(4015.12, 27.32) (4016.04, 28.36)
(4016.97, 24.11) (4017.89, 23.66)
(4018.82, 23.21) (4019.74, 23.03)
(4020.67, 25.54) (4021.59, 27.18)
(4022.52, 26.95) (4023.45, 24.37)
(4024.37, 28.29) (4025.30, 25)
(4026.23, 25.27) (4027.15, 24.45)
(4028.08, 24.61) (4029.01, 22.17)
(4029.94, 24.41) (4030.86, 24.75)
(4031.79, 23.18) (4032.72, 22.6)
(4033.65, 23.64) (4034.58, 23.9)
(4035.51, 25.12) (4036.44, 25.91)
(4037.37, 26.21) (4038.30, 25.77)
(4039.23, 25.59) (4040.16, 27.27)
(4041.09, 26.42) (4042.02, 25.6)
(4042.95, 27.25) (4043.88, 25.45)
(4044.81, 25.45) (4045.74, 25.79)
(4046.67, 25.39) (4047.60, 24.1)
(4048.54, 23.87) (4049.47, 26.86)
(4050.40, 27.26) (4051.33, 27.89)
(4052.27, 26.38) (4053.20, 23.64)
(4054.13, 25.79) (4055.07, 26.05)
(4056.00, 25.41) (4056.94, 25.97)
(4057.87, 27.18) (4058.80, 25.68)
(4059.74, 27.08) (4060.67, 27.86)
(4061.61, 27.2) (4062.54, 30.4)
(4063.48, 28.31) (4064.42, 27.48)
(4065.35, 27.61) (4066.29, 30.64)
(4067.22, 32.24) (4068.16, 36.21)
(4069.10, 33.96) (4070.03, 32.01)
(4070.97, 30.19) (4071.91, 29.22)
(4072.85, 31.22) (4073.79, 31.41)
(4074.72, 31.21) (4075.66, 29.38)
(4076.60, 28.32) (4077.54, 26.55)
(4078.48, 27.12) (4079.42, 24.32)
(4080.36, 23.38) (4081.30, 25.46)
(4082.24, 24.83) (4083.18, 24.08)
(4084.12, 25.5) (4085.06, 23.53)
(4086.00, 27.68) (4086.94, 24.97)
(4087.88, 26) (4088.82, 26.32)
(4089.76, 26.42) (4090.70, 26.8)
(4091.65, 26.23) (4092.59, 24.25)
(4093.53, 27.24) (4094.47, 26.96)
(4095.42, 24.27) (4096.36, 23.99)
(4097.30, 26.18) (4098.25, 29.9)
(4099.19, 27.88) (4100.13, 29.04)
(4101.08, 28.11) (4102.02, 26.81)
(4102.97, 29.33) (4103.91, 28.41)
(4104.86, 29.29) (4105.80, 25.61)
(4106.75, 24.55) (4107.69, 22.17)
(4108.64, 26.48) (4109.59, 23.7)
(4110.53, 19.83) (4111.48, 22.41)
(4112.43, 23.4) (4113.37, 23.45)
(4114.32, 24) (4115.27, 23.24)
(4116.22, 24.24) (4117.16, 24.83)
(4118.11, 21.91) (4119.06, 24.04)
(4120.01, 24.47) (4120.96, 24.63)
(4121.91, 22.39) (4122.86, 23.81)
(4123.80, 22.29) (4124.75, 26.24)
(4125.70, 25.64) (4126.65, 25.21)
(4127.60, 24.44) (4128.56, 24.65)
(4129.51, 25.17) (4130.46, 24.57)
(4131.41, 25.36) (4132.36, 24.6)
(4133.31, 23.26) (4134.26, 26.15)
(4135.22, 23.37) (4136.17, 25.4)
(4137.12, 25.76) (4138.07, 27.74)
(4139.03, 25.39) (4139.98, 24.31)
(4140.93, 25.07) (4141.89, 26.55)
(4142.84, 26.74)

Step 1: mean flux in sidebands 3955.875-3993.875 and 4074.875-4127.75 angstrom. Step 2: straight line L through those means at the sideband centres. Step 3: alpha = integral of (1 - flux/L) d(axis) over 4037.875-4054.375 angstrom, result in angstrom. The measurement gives -0.8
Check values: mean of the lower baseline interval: 23.8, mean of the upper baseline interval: 25.4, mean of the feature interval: 25.9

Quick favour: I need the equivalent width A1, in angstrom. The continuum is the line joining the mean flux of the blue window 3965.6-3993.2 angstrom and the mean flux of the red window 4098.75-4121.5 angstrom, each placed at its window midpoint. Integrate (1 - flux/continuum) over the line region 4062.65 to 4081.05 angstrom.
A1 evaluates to -3.5 angstrom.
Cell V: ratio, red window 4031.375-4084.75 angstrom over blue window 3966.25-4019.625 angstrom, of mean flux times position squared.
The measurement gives 1.12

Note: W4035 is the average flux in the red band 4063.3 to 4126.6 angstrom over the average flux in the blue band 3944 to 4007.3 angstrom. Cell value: 1.10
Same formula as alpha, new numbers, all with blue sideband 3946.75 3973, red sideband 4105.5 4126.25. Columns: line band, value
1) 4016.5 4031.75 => -0.34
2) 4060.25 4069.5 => -2.36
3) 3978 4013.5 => -0.46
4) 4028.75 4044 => -0.55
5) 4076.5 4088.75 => -0.78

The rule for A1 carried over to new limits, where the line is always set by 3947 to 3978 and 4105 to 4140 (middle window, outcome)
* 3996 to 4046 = -3.2 angstrom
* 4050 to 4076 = -4.9 angstrom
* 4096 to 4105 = -1.3 angstrom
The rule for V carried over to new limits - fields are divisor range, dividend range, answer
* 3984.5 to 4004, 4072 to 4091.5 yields 1.12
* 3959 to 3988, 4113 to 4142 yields 1.11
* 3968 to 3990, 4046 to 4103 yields 1.22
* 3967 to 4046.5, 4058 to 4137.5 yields 1.10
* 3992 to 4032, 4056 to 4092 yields 1.12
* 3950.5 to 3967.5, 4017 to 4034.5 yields 1.08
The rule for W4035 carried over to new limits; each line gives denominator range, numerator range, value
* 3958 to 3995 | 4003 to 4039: 1.06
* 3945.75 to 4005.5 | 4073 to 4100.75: 1.11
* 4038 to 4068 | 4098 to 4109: 1.02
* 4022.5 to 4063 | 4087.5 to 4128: 0.98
